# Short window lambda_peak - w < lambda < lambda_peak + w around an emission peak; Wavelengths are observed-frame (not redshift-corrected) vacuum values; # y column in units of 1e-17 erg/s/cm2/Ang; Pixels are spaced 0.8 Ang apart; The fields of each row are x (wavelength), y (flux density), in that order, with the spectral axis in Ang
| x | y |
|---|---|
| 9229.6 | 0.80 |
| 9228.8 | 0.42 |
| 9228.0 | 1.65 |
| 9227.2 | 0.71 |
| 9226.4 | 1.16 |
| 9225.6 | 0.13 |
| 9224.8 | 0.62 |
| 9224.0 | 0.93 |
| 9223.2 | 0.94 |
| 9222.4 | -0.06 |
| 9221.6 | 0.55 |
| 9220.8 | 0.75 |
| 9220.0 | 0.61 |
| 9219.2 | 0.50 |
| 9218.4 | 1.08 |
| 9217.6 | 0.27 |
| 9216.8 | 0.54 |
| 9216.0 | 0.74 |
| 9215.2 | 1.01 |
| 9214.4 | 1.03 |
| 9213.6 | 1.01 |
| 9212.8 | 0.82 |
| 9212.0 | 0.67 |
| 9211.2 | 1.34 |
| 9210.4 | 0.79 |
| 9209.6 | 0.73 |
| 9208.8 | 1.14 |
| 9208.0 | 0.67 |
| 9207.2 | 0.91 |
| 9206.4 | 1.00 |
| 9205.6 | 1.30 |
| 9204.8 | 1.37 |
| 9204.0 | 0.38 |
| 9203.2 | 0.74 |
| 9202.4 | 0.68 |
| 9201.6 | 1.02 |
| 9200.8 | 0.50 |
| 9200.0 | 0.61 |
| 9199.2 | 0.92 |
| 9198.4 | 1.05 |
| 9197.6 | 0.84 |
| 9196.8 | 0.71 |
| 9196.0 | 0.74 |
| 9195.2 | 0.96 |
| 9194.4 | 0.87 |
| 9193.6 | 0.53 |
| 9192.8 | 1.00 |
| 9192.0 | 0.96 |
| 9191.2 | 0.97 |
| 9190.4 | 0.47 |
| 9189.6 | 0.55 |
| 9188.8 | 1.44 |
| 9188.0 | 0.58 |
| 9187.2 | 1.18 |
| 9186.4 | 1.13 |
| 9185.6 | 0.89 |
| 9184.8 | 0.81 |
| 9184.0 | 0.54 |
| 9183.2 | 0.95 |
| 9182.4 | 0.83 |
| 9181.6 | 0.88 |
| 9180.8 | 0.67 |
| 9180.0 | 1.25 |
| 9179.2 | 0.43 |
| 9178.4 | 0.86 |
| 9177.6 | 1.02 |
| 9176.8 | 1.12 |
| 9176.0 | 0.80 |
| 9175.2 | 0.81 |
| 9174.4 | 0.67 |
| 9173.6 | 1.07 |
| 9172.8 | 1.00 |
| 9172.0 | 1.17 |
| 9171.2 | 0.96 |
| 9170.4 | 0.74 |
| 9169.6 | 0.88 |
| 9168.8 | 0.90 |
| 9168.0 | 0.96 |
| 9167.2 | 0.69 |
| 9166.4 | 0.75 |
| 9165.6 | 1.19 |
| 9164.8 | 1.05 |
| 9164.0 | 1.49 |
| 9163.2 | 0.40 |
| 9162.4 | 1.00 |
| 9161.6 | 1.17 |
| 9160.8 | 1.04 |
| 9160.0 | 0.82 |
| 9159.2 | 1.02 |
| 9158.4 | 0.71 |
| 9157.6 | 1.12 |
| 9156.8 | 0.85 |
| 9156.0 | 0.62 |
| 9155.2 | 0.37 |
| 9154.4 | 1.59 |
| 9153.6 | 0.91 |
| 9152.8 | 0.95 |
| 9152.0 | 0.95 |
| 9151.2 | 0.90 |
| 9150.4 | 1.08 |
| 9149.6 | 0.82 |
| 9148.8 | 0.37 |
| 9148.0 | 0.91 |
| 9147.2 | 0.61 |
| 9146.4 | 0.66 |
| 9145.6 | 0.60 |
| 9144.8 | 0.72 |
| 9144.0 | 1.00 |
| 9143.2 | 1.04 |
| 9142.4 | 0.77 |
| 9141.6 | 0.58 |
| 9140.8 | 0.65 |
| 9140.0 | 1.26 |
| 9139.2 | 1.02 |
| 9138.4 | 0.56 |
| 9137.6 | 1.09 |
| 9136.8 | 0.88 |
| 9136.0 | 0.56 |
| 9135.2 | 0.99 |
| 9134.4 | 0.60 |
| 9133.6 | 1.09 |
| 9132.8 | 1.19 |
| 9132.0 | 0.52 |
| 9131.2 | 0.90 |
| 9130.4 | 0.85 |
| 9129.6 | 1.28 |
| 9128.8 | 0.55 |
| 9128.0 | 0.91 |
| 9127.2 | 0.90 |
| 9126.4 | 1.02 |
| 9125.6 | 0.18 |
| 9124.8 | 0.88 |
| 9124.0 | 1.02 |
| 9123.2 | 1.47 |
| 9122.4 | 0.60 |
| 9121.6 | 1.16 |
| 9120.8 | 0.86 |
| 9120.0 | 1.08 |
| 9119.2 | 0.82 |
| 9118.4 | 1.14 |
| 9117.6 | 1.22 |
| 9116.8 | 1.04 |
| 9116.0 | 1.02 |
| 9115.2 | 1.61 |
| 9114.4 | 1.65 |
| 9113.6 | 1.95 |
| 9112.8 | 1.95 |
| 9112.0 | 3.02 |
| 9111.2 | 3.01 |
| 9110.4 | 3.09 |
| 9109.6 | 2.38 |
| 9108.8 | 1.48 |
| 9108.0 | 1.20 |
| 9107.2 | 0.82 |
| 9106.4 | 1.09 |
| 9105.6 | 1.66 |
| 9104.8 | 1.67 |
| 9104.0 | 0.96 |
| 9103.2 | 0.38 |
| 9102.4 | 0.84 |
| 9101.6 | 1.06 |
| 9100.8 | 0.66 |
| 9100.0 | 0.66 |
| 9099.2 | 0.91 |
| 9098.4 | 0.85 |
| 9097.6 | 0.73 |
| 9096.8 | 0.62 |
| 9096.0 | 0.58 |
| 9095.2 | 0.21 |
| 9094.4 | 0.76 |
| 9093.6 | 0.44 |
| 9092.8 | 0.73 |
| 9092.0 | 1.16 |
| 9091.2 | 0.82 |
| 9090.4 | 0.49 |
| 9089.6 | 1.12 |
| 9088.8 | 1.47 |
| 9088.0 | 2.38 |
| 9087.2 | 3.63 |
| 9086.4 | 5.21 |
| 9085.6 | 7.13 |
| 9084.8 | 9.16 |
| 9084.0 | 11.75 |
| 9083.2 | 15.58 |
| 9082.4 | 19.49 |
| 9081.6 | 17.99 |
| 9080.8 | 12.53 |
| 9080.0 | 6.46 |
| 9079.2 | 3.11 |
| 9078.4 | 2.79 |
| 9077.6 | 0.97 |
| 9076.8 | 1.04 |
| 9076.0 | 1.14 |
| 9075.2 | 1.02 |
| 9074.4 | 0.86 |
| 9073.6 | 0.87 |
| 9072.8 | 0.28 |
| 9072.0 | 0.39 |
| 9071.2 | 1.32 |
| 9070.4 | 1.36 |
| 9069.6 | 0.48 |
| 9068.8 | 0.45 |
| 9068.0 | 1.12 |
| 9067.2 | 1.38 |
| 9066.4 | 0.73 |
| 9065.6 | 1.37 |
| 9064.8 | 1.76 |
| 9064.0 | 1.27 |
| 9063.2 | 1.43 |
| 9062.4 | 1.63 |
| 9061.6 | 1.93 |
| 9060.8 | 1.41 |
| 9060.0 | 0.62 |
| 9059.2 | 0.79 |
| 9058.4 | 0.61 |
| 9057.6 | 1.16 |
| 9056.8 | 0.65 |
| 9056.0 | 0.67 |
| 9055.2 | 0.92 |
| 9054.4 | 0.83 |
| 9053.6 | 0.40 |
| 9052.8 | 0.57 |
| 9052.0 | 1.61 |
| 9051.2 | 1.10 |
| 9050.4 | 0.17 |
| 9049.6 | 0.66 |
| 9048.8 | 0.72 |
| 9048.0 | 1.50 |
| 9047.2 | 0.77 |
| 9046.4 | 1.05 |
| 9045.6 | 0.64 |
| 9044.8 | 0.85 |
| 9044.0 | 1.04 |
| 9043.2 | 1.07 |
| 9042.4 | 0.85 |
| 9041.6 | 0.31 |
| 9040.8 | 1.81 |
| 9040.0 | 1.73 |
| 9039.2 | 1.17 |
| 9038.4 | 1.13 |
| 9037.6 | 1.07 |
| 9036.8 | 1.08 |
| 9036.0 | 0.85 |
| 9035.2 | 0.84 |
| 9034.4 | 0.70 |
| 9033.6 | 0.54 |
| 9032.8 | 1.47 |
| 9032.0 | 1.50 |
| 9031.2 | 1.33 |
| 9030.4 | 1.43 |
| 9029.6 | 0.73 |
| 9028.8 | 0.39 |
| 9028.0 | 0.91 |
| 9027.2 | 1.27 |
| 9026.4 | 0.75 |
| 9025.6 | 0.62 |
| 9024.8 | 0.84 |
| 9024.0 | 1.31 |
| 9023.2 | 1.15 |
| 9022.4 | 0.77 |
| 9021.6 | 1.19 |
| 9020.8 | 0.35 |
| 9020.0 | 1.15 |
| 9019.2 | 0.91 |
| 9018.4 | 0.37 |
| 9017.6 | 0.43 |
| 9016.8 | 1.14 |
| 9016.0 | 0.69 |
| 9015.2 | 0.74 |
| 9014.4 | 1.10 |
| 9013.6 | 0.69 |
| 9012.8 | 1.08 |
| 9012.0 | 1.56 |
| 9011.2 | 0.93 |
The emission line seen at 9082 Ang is H-alpha 6563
